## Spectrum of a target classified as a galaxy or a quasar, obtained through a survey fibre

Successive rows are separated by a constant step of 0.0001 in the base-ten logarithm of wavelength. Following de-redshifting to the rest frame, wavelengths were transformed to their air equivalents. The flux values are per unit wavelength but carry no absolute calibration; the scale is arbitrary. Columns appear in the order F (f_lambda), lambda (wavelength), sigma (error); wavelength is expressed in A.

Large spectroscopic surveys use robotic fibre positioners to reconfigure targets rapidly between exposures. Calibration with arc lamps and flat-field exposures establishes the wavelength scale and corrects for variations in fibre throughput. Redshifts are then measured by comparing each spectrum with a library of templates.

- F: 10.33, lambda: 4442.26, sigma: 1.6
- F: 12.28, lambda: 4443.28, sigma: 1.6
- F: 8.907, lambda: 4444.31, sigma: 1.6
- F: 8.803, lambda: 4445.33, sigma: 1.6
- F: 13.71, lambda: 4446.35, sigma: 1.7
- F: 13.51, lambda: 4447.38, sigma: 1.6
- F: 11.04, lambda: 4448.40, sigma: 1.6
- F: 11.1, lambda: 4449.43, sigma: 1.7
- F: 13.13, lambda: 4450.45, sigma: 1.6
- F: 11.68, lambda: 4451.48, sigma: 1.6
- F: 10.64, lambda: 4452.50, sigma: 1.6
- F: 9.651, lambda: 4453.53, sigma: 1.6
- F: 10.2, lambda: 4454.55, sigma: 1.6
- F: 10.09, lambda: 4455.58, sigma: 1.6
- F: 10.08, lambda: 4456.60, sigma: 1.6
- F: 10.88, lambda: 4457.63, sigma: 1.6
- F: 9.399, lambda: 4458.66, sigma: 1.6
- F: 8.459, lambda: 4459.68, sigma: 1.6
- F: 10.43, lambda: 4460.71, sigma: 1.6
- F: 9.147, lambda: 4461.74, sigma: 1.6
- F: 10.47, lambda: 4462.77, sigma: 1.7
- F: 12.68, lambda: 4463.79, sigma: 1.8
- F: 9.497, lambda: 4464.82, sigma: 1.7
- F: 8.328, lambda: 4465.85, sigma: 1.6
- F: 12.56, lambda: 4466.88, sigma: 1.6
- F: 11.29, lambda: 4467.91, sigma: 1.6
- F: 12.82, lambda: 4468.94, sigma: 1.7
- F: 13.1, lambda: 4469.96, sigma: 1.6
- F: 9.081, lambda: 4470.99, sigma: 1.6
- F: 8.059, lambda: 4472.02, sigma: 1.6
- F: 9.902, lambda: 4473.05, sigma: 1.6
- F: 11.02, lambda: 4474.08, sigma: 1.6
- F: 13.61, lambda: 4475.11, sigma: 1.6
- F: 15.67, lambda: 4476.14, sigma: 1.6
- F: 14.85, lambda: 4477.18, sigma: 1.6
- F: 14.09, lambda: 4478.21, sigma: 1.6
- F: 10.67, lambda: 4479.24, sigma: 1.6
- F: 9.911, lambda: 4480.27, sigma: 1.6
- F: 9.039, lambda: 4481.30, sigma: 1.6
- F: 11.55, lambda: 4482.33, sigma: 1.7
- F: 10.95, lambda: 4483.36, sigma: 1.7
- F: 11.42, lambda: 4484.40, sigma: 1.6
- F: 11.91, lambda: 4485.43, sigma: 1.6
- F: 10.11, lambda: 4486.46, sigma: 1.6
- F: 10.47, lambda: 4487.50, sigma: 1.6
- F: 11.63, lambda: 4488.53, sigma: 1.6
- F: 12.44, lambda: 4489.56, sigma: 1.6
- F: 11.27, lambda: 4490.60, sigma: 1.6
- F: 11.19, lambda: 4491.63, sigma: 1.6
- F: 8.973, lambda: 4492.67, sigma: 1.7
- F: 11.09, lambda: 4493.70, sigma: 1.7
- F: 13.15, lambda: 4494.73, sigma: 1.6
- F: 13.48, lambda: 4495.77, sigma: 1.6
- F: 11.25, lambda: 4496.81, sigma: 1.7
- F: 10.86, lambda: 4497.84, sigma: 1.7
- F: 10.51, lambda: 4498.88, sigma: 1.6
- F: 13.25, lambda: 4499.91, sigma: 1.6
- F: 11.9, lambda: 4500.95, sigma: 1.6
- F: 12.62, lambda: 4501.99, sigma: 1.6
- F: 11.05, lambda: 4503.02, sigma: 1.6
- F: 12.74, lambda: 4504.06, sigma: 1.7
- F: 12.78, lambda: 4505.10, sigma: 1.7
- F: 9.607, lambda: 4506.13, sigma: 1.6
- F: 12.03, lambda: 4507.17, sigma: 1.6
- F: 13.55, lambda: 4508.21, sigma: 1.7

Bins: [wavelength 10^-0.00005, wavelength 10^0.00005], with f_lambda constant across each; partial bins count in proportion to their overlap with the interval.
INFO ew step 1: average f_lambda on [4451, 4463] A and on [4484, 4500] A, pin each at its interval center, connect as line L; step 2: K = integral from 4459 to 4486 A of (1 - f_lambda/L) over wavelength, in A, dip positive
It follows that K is -1.25 A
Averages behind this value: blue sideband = 10.1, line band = 11.2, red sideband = 11.4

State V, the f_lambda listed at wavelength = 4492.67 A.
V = 8.973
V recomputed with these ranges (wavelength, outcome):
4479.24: 10.67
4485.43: 11.91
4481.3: 9.039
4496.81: 11.25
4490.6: 11.27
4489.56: 12.44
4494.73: 13.15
